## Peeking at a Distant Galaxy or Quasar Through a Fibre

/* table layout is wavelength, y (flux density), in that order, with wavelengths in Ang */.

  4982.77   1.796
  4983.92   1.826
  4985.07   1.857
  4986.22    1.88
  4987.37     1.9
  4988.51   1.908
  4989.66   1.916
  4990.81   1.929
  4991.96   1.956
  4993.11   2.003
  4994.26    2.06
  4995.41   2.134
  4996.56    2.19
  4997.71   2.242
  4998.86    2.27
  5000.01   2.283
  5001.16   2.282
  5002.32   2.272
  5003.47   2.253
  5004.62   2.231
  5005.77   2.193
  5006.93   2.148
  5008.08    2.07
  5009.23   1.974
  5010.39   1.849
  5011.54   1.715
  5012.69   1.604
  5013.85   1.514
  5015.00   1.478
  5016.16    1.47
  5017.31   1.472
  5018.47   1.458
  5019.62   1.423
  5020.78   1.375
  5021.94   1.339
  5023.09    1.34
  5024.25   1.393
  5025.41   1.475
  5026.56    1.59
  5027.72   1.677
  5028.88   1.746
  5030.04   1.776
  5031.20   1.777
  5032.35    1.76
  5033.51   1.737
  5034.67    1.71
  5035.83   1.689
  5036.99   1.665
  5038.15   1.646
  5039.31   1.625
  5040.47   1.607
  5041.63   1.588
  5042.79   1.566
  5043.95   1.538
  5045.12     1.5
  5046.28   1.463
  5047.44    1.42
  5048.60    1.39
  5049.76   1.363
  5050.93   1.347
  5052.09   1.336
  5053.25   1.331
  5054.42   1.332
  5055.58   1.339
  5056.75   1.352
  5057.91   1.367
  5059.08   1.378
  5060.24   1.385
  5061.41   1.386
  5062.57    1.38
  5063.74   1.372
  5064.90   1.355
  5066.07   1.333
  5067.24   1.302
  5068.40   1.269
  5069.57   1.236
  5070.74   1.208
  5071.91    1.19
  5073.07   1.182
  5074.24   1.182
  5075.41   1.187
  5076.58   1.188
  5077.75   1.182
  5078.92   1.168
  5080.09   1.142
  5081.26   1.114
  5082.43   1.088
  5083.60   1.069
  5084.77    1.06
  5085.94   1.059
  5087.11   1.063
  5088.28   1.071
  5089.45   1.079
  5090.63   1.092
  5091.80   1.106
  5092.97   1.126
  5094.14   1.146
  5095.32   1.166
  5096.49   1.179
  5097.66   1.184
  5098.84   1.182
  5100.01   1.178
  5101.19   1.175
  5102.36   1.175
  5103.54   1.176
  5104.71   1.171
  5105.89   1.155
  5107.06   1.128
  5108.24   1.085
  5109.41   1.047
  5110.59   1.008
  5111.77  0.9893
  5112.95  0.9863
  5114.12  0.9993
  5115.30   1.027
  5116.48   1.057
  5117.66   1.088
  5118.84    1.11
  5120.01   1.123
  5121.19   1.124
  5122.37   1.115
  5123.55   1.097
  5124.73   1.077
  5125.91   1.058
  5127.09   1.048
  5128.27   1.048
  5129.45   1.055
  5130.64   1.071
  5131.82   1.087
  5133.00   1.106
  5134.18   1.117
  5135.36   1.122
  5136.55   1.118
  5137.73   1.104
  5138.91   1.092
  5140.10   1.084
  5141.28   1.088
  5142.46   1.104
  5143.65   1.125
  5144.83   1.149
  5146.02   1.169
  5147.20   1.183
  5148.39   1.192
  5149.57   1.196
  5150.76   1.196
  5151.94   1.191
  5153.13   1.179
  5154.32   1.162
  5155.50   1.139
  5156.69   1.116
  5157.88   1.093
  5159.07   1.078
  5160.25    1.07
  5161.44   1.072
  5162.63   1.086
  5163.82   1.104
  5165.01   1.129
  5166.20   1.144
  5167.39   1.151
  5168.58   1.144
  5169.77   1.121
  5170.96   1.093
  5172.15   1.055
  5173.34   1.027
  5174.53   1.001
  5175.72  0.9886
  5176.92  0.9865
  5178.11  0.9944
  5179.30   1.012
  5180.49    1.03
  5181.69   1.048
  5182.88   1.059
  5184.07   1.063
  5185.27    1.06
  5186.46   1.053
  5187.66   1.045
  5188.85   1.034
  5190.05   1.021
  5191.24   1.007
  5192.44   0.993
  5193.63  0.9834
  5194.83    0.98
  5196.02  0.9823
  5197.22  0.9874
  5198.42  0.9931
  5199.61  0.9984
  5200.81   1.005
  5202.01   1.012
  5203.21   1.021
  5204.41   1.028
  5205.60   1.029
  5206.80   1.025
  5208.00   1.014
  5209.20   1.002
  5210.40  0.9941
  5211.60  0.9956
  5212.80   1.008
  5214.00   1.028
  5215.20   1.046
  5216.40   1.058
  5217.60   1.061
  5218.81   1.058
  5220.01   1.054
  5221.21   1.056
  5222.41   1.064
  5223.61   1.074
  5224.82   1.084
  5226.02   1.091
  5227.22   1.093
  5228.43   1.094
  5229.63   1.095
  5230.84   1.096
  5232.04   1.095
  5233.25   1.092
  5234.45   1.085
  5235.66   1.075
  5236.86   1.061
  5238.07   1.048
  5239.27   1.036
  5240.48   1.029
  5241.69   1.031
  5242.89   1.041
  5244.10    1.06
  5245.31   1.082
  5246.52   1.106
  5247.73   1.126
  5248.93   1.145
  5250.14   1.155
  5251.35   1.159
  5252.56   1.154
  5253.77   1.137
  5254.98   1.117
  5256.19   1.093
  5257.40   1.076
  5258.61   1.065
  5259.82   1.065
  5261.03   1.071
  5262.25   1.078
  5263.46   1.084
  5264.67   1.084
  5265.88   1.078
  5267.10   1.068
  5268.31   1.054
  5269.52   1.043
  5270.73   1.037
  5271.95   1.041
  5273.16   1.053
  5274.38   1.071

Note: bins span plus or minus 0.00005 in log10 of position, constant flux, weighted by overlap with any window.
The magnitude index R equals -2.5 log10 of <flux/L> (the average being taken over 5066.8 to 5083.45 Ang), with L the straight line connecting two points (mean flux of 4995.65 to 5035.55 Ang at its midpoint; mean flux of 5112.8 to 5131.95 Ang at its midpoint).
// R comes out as 0.18 mag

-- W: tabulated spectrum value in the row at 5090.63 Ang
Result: 1.092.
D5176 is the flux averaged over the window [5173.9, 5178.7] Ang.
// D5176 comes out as 0.992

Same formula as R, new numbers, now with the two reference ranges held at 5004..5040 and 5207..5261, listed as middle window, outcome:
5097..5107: 0.23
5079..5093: 0.34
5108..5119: 0.34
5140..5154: 0.14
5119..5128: 0.26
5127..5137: 0.25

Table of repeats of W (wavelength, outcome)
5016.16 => 1.47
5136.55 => 1.118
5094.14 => 1.146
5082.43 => 1.088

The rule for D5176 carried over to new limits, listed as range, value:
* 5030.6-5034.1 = 1.76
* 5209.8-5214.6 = 1.01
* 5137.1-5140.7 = 1.09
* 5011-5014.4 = 1.61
